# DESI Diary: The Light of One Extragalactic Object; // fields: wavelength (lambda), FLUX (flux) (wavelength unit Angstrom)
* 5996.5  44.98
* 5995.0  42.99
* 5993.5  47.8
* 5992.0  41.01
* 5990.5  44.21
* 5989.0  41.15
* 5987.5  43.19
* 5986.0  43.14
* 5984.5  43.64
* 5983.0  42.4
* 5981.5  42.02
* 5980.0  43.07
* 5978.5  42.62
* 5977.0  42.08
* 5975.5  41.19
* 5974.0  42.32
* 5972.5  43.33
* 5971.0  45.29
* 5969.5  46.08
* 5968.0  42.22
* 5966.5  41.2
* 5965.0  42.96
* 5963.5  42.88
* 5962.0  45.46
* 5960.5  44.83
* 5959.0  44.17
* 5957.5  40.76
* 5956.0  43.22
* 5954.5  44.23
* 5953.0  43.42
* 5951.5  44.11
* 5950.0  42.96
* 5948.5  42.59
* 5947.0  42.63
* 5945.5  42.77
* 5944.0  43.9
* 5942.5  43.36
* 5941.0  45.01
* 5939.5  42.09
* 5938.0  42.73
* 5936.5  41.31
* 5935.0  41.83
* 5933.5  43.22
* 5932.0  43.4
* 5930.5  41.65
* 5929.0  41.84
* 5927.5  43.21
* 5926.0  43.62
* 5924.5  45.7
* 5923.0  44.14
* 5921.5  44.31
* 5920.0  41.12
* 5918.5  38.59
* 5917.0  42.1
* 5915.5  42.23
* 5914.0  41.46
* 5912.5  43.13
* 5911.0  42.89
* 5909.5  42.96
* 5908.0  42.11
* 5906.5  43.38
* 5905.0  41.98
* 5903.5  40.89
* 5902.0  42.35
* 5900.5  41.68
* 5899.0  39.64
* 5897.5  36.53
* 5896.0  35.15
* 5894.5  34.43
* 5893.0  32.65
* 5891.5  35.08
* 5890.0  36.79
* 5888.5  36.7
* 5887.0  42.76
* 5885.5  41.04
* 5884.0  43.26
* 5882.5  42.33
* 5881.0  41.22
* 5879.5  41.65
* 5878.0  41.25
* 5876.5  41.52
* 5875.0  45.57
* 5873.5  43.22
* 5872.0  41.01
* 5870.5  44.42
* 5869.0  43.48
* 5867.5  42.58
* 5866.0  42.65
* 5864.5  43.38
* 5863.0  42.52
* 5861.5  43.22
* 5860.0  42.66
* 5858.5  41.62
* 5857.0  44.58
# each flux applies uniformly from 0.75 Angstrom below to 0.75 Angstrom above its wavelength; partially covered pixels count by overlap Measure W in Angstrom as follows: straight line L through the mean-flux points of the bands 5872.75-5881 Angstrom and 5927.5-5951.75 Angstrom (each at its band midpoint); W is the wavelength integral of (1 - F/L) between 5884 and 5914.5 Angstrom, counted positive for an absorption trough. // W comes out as 2.1 Angstrom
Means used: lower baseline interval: 42.5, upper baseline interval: 42.8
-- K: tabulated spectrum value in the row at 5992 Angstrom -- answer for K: 41.01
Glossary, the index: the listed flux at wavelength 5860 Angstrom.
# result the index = 42.66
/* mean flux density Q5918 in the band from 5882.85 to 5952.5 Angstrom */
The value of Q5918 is 41.5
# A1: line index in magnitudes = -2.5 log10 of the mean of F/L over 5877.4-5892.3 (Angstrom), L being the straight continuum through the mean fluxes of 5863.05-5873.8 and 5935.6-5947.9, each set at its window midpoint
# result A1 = 0.07 mag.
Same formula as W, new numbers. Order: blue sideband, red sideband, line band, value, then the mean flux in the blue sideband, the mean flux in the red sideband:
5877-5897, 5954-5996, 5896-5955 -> -2.4 Angstrom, 38.8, 43.2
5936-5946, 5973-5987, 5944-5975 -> -0.4 Angstrom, 43.1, 42.5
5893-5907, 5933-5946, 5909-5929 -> -0.9 Angstrom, 39.1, 42.9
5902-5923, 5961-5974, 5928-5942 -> 0.1 Angstrom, 42.2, 43.6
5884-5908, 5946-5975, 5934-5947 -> -0.3 Angstrom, 39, 43.4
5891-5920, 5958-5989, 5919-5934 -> -0.8 Angstrom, 40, 43.1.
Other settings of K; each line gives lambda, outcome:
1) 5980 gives 43.07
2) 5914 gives 41.46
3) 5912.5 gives 43.13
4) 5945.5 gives 42.77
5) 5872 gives 41.01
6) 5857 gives 44.58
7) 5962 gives 45.46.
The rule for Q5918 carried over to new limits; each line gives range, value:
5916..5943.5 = 42.7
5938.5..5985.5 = 43.2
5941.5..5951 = 43.1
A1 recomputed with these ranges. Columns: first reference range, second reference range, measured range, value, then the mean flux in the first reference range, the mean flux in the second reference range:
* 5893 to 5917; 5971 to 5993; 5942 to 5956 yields -0.04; 40.5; 42.7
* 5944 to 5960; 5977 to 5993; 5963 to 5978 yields 0.00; 43.2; 42.7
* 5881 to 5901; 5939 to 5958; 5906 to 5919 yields -0.05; 38.4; 43.2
